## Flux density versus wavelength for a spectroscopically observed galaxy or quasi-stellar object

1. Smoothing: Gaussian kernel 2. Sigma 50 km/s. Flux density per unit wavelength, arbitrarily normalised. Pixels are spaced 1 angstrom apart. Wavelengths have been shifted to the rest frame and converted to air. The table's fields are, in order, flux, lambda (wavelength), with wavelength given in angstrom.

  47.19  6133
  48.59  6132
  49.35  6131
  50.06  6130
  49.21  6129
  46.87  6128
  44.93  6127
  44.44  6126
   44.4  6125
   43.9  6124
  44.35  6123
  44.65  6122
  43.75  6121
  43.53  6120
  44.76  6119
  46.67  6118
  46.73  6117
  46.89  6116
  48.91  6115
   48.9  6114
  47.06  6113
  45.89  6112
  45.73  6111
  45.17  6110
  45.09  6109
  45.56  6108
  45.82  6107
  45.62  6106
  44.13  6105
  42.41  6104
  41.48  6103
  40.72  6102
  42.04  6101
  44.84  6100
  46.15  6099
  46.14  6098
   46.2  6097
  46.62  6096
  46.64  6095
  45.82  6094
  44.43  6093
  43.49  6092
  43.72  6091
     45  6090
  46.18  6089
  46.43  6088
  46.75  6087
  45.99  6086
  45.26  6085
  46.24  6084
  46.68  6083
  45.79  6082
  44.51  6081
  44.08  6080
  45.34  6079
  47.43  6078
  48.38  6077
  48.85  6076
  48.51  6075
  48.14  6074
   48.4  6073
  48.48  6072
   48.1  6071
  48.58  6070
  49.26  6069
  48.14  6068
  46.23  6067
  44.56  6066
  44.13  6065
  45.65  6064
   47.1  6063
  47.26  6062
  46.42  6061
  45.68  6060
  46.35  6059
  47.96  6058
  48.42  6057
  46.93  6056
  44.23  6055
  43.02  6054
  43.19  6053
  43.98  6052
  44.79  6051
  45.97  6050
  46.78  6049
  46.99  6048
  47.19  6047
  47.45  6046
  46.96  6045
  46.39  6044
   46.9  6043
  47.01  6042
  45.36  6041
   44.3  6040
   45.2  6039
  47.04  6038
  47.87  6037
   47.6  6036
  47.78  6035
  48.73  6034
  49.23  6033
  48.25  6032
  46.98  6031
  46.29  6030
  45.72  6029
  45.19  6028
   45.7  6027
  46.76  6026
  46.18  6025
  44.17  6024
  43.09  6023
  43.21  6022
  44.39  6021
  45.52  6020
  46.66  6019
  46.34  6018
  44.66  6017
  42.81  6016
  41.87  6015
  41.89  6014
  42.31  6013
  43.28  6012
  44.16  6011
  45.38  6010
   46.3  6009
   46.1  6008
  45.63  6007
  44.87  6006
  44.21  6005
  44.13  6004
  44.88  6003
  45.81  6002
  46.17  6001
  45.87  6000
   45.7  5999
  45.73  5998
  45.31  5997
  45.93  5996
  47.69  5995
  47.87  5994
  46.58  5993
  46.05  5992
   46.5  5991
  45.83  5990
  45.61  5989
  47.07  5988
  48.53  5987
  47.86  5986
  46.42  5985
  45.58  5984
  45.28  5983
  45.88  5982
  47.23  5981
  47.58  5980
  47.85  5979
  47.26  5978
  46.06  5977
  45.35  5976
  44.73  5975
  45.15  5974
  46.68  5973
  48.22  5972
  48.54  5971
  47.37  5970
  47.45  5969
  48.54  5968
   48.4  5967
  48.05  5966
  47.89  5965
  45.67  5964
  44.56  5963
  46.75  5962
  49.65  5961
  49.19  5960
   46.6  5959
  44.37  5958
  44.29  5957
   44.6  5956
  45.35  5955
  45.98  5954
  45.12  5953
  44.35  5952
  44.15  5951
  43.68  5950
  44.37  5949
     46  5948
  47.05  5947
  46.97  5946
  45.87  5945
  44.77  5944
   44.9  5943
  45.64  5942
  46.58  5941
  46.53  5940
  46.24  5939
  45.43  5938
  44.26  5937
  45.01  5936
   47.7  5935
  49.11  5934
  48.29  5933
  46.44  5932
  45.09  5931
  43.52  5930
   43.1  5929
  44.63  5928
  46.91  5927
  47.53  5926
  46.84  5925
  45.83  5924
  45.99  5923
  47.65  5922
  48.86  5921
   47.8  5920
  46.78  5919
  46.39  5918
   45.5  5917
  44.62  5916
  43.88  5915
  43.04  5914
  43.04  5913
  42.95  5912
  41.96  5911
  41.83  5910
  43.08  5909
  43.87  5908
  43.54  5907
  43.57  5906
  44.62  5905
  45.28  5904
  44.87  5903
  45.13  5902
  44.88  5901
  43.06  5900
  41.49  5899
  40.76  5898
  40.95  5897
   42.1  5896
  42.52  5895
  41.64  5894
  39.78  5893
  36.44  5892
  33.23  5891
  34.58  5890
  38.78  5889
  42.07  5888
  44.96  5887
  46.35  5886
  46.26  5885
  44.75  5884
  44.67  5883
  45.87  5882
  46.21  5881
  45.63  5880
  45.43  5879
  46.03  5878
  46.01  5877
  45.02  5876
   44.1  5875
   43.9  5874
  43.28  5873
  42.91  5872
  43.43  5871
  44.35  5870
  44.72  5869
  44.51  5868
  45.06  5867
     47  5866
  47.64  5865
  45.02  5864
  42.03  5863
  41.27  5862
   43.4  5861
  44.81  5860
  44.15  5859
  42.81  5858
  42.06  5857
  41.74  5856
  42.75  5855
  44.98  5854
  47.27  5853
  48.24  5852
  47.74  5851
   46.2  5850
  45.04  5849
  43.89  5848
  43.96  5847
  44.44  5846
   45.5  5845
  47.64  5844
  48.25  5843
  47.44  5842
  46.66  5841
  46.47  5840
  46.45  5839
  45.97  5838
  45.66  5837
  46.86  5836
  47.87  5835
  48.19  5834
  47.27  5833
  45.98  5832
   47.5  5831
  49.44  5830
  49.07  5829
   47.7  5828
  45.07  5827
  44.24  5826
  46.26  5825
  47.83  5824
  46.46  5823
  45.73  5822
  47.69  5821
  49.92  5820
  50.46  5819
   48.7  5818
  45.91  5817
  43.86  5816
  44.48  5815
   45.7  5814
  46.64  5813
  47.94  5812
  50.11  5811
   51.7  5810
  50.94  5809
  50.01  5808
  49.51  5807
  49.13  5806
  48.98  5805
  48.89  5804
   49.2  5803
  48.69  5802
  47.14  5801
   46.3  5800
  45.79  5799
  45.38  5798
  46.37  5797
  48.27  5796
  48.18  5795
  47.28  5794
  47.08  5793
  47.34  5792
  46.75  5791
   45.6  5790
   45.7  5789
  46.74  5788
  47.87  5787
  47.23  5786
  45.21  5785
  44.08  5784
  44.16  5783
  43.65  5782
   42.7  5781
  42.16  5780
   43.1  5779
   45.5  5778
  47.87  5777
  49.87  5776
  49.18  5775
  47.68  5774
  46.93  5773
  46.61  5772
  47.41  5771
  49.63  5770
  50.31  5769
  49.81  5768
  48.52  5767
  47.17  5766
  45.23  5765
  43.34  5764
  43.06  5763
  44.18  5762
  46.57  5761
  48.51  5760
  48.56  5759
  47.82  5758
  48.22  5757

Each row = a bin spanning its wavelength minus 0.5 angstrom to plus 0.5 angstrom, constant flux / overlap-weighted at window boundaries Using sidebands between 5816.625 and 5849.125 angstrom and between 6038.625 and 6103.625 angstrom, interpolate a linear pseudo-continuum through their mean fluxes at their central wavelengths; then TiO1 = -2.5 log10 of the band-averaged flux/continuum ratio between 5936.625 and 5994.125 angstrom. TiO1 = 0.00 mag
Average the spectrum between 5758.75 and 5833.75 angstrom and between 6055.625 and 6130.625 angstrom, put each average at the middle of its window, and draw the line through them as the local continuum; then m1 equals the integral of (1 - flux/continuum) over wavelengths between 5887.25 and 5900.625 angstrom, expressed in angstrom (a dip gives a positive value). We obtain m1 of 1.9 angstrom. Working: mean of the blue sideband 47.1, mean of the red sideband 46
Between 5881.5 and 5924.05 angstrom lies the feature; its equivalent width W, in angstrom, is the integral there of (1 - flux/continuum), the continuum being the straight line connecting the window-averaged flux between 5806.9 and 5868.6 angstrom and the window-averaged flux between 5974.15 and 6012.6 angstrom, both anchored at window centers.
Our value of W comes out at 2.6 angstrom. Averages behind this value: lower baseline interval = 46.3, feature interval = 43.4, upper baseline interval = 46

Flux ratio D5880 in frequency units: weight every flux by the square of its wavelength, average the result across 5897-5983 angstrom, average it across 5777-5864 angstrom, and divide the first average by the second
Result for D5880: 1.0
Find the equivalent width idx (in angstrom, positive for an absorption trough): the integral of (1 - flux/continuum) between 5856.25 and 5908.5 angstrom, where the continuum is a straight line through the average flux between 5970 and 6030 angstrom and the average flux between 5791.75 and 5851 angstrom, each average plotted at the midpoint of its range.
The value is 3.7 angstrom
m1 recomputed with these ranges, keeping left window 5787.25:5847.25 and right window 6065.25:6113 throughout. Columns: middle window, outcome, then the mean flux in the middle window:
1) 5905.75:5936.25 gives 0.93 angstrom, 45.3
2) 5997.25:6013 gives 0.40 angstrom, 45.1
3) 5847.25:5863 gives 0.92 angstrom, 44.3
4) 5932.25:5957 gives 0.47 angstrom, 45.7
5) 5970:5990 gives -0.11 angstrom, 46.7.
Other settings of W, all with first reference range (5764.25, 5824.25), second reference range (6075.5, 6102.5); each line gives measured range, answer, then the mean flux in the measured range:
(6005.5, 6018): 0.49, 44.2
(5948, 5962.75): 0.22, 45.6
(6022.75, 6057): -0.29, 46.2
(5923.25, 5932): 0.18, 45.5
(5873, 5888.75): 0.59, 45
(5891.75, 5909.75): 1.50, 42.7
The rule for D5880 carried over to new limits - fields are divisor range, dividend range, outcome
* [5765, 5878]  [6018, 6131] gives 1.08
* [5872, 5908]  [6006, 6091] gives 1.13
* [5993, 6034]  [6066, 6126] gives 1.04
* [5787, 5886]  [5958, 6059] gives 1.06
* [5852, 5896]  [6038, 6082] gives 1.14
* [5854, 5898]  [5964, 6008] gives 1.12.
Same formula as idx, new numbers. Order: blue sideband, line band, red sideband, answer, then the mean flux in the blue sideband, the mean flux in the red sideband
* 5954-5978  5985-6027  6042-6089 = 1.1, 46.7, 46.5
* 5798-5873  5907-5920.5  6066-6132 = 0.6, 46.4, 46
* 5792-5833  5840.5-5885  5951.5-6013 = 2.1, 47.6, 46.2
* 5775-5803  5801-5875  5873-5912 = -2.6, 46.3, 43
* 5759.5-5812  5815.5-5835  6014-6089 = -0.1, 47.1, 46.2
